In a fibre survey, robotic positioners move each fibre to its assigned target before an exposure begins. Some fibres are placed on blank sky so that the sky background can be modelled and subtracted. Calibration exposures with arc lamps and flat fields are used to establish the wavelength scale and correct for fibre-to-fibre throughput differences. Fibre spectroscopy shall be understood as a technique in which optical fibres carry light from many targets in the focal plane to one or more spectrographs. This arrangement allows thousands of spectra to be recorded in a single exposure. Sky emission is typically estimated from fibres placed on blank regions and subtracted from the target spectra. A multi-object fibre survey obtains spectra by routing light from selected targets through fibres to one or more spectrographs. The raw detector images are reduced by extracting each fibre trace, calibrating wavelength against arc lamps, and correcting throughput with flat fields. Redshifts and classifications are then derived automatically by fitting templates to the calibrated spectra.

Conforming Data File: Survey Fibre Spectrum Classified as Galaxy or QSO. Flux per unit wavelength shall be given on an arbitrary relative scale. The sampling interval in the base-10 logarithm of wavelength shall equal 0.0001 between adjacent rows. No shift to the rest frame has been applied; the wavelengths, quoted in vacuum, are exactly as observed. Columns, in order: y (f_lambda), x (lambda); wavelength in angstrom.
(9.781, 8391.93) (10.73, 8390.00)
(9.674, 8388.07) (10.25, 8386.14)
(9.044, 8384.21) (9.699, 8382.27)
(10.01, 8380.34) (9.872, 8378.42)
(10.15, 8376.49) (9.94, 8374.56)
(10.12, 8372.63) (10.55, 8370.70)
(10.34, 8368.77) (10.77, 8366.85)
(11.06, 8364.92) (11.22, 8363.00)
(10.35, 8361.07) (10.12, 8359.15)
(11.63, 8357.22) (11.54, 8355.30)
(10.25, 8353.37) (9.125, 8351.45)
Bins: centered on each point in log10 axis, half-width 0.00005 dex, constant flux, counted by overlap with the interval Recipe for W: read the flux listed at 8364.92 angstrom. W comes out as 11.06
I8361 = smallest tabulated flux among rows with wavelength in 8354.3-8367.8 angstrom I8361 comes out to 10.12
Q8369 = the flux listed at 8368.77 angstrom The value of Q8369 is 10.34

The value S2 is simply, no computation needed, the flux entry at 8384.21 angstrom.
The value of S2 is 9.044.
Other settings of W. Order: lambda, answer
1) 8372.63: 10.12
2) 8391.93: 9.781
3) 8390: 10.73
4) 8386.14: 10.25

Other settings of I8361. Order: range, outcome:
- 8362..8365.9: 11.06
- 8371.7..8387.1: 9.044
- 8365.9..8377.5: 9.94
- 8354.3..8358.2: 11.54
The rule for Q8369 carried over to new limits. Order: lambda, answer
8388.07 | 9.674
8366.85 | 10.77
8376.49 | 10.15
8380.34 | 10.01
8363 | 11.22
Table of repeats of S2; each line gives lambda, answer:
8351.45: 9.125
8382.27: 9.699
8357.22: 11.63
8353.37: 10.25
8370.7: 10.55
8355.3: 11.54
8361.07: 10.35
